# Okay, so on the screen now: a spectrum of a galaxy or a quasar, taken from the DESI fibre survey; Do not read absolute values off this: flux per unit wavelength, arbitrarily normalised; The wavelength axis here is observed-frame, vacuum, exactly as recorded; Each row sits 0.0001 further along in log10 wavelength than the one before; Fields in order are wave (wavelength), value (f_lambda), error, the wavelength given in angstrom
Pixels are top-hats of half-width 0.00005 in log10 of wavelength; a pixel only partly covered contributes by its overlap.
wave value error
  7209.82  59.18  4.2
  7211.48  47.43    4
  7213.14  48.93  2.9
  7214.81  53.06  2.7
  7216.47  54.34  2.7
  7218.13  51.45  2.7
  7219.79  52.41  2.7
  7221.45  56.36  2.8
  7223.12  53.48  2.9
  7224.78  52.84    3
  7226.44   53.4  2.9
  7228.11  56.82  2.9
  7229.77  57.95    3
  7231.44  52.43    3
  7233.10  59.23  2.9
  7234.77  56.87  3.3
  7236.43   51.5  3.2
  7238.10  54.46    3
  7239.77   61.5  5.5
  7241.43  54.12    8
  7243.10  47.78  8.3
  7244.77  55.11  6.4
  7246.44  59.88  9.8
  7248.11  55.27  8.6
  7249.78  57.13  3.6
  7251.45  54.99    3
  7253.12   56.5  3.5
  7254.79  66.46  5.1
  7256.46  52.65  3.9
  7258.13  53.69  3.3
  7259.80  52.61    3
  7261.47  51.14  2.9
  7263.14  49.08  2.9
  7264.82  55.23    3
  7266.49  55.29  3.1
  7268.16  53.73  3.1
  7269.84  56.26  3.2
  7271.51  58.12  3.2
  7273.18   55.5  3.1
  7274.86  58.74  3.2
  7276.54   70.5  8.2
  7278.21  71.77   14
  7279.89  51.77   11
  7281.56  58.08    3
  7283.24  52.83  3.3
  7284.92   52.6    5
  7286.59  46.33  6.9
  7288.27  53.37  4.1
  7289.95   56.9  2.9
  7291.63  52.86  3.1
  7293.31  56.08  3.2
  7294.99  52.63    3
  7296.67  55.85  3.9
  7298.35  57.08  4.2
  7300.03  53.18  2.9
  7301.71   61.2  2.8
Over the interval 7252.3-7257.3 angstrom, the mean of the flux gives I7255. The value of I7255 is 58.6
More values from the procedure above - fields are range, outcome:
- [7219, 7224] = 54.1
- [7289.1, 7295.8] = 54.6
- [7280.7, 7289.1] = 52.7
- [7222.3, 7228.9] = 54.1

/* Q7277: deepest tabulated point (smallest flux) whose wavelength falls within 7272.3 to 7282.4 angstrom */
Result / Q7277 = 51.77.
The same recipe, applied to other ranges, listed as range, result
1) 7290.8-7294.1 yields 52.86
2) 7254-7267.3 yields 49.08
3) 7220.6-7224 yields 53.48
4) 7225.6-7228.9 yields 53.4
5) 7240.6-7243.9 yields 47.78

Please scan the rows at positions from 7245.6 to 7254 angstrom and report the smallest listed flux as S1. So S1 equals 54.99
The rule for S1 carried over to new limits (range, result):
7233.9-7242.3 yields 51.5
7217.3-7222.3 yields 51.45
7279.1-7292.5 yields 46.33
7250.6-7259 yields 52.65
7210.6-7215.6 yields 47.43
